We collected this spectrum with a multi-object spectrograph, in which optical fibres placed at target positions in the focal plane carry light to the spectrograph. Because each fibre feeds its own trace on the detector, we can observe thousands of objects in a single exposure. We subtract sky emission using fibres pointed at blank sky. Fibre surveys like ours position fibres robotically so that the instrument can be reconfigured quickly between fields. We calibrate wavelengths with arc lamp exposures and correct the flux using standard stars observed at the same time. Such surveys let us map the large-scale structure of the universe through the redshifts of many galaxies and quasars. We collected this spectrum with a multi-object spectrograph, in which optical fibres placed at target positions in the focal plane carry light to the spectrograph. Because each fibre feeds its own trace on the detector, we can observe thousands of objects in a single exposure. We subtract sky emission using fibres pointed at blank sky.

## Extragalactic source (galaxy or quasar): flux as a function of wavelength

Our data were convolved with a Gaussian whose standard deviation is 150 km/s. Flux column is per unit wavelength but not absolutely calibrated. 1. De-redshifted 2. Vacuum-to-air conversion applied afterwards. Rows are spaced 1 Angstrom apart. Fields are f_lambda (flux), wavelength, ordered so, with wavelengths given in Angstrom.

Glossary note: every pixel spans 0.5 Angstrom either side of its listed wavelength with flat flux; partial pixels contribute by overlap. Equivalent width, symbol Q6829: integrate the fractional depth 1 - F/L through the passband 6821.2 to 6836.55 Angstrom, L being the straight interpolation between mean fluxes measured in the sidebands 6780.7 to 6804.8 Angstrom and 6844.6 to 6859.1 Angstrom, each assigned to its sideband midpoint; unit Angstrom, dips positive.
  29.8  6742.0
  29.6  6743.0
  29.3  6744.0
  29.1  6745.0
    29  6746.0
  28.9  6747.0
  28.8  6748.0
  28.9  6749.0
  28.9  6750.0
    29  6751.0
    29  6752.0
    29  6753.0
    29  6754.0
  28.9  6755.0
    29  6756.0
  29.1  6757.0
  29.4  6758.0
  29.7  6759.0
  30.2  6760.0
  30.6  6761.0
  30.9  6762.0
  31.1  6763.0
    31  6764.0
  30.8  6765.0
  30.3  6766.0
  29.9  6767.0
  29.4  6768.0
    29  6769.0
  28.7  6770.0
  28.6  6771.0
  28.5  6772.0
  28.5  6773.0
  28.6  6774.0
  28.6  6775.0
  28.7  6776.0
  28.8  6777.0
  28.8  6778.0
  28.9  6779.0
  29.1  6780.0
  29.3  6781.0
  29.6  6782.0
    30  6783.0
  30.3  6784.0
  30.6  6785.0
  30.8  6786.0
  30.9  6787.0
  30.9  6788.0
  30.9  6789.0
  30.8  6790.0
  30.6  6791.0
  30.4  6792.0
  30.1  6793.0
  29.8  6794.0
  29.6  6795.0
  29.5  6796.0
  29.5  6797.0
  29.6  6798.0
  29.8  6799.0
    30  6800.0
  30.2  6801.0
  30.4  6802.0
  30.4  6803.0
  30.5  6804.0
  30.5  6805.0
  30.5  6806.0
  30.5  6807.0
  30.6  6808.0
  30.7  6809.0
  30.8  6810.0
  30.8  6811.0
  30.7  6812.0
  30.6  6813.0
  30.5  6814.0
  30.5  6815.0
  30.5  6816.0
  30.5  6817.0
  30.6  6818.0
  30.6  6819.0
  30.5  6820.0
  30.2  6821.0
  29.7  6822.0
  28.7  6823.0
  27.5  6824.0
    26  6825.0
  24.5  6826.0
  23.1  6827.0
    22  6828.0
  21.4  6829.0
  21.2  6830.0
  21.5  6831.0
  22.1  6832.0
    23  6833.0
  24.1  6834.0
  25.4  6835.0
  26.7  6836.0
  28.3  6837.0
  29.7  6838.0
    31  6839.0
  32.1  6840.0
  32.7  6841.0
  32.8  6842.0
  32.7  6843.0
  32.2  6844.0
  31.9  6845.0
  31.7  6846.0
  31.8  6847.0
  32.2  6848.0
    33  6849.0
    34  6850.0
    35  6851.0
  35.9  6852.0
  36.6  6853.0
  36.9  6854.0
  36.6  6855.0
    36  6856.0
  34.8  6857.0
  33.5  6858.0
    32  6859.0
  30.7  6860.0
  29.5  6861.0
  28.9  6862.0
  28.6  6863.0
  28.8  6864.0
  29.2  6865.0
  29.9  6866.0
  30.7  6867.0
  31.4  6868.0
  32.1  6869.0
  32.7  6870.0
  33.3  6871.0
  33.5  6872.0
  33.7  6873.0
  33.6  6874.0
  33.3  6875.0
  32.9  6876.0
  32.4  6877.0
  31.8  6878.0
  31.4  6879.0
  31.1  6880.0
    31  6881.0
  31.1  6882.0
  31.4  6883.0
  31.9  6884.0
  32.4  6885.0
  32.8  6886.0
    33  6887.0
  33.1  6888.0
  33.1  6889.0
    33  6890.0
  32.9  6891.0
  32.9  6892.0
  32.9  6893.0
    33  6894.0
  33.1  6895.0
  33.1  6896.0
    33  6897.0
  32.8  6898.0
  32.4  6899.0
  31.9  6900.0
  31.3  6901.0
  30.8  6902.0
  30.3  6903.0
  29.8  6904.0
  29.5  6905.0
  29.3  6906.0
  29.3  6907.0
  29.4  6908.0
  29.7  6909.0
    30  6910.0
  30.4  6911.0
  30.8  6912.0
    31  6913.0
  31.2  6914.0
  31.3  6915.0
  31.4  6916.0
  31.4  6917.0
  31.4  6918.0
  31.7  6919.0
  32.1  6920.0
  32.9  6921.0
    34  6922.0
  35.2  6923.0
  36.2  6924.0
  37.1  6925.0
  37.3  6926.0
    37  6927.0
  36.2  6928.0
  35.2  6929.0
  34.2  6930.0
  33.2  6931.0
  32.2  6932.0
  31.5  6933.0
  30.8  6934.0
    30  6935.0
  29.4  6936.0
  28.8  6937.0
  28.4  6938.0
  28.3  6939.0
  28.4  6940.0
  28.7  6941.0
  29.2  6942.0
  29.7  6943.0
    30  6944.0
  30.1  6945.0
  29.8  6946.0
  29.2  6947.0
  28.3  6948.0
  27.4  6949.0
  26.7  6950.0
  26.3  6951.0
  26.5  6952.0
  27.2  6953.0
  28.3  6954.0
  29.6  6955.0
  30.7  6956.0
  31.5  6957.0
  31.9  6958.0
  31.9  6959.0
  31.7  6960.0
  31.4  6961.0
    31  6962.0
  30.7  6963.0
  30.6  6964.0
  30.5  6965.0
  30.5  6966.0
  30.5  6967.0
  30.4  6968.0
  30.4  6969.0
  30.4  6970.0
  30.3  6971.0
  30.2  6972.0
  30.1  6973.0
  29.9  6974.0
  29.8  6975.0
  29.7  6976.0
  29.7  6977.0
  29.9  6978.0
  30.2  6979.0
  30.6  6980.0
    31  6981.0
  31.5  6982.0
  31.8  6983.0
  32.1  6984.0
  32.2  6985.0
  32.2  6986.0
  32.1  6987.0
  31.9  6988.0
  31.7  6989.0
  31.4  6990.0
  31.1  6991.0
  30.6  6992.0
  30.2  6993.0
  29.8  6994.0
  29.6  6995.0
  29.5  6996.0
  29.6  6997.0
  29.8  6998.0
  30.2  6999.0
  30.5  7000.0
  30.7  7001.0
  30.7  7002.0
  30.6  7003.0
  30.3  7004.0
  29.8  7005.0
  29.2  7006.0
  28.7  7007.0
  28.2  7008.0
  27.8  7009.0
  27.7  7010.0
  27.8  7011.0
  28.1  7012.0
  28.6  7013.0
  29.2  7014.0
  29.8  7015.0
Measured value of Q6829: 3.8 Angstrom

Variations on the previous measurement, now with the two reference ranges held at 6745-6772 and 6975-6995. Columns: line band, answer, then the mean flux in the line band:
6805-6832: 1.5 Angstrom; 28.2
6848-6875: -2.3 Angstrom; 32.7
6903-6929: -1.5 Angstrom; 32.2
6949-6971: 0.7 Angstrom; 29.9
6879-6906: -1.5 Angstrom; 32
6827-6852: 1.1 Angstrom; 28.7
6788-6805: -0.2 Angstrom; 30.2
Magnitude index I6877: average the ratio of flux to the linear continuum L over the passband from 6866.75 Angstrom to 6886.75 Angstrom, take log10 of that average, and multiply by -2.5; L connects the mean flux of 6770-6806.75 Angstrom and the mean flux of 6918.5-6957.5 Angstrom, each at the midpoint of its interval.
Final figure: -0.06 mag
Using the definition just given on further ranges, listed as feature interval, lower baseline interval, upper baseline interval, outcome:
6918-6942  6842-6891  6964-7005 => -0.03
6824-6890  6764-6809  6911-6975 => -0.01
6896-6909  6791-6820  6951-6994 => -0.01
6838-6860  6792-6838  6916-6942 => -0.13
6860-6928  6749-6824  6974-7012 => -0.07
